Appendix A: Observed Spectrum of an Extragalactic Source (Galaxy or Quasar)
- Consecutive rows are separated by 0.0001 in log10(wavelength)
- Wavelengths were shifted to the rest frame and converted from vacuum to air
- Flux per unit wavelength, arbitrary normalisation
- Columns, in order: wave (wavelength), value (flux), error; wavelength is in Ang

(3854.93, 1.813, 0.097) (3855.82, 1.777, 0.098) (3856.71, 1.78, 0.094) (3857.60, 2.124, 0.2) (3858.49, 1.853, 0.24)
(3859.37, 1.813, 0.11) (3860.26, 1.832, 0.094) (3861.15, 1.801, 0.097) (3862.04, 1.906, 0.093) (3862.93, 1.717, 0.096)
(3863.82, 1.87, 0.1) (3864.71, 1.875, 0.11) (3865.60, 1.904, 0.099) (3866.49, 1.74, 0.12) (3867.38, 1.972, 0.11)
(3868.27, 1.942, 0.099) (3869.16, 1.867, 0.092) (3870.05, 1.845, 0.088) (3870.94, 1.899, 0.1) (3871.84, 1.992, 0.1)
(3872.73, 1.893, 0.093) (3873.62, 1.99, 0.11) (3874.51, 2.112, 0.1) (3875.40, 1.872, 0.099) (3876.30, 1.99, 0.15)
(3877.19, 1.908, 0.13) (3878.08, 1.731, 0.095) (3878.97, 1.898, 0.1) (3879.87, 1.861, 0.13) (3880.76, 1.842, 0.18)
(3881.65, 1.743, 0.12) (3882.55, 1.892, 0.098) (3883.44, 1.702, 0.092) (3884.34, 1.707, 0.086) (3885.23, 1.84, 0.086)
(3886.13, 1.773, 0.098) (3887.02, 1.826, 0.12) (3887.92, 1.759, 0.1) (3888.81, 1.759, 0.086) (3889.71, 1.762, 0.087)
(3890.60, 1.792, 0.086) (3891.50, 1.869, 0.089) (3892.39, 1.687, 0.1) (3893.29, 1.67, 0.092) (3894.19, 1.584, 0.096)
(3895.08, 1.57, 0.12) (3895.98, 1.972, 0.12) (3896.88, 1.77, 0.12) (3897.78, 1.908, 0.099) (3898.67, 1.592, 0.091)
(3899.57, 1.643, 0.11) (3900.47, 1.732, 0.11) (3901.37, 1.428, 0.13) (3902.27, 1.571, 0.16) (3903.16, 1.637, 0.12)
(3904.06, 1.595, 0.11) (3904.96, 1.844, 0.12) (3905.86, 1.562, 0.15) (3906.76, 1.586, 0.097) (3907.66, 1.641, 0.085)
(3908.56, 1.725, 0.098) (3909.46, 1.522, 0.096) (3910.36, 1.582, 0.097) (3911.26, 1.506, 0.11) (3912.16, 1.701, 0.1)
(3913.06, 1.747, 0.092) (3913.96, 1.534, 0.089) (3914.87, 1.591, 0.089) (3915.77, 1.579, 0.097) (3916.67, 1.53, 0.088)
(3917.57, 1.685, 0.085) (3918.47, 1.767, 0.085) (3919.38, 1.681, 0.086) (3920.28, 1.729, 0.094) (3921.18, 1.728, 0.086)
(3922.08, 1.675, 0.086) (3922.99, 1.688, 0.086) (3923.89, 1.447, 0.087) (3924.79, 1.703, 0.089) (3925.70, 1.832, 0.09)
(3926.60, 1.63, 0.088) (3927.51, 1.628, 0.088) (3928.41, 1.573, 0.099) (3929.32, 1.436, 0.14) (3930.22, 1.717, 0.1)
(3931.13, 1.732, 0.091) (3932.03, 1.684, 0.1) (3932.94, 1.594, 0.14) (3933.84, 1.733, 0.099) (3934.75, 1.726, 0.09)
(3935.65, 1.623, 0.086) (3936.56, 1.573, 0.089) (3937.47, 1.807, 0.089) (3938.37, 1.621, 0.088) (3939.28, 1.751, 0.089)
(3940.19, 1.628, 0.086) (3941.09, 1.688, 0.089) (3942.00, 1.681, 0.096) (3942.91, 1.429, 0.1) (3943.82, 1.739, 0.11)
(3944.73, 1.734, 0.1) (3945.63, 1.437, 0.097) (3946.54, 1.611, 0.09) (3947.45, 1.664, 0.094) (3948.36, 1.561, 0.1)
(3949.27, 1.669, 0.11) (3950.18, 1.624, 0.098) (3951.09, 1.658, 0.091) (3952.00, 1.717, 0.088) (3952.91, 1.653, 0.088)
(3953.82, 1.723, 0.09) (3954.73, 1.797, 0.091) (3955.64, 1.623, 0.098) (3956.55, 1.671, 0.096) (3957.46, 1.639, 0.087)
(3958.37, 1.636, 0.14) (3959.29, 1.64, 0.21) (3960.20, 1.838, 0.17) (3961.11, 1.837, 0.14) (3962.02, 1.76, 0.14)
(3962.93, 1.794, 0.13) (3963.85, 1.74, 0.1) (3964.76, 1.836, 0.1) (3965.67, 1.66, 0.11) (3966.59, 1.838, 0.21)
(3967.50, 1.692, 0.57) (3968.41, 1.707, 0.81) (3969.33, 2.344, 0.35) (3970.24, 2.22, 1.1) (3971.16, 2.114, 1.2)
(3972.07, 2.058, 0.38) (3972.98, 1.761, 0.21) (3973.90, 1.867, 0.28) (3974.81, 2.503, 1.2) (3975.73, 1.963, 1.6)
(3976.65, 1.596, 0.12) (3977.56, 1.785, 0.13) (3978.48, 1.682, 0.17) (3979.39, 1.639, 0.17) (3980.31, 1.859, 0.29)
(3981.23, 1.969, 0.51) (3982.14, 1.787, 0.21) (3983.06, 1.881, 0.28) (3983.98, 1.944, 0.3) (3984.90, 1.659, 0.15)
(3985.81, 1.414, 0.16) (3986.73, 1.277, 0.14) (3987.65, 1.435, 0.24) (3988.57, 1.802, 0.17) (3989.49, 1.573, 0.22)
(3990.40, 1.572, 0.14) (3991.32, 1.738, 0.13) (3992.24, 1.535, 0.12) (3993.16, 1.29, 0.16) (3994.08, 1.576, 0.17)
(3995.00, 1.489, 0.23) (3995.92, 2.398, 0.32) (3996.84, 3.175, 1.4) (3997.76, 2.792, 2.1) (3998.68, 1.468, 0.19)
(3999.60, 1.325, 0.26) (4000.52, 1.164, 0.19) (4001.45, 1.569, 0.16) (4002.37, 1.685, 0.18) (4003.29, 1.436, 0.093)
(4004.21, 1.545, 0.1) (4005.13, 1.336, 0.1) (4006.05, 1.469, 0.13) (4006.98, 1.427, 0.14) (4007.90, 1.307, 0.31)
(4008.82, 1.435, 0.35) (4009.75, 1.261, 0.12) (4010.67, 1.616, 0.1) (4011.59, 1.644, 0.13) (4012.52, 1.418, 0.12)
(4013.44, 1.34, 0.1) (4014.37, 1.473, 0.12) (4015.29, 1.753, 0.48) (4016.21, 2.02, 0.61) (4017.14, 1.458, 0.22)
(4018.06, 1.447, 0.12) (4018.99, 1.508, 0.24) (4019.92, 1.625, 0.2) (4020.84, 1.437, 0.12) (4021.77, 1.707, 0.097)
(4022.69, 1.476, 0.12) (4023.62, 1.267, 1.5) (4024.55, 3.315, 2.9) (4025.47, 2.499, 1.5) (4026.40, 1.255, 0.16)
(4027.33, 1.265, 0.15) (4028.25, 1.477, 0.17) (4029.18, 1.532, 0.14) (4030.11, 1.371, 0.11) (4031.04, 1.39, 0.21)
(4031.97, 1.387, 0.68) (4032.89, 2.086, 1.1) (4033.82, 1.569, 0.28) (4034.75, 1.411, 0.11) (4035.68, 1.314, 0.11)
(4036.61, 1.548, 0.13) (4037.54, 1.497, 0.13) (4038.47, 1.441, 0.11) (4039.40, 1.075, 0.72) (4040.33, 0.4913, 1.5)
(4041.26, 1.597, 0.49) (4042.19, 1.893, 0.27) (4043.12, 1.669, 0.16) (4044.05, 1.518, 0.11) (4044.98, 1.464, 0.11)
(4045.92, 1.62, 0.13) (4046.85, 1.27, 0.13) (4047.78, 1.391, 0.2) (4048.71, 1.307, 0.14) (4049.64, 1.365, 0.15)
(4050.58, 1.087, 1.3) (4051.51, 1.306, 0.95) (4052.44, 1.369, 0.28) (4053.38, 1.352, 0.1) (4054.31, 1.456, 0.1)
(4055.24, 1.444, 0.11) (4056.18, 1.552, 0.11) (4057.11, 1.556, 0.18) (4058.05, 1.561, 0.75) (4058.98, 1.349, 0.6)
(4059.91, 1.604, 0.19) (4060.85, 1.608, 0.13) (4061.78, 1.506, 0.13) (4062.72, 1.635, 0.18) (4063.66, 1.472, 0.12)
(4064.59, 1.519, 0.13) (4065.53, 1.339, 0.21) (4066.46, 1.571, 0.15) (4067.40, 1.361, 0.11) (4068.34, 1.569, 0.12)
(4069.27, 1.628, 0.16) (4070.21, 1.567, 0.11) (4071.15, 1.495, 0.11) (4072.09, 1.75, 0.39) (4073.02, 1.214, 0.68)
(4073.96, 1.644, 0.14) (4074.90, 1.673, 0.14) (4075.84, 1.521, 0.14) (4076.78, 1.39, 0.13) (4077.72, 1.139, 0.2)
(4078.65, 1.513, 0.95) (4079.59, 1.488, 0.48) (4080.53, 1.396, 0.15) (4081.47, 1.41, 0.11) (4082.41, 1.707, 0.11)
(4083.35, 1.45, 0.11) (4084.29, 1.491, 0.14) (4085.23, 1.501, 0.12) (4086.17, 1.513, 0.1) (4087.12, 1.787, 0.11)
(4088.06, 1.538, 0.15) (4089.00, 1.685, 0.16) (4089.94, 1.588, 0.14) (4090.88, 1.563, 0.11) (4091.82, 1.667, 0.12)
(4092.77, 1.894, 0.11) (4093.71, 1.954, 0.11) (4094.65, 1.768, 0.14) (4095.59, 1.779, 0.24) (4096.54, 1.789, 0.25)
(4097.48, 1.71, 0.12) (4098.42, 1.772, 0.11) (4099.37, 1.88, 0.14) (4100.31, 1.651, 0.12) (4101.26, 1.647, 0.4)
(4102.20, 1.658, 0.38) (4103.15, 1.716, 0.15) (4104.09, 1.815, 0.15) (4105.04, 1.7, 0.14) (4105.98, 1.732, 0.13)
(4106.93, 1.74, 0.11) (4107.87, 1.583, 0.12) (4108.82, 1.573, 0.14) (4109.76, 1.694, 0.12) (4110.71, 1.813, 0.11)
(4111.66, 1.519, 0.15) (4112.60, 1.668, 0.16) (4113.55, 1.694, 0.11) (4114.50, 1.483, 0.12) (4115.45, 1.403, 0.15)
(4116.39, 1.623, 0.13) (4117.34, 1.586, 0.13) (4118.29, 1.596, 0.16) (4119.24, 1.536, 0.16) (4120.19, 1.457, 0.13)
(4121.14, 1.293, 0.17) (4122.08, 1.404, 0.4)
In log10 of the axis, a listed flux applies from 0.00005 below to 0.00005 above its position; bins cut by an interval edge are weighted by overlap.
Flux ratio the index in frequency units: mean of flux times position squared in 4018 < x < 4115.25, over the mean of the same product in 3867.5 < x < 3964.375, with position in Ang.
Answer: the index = 1.0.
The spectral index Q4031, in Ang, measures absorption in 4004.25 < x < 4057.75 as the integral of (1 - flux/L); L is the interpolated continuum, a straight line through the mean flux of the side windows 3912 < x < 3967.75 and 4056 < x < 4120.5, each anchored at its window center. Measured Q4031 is 4.05 Ang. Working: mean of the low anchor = 1.67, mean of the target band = 1.5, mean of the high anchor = 1.59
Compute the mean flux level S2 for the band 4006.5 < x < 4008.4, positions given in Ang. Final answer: 1.37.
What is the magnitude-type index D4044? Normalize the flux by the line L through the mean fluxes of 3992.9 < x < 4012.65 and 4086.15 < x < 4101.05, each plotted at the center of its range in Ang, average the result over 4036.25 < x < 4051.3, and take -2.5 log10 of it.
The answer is 0.21 mag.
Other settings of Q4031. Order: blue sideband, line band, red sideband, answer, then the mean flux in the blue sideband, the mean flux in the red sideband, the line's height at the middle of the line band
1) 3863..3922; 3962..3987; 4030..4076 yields -3.60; 1.75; 1.47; 1.61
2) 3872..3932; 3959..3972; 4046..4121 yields -1.61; 1.72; 1.56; 1.66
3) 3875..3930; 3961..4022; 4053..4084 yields -4.33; 1.7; 1.5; 1.59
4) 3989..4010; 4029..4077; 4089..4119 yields 5.60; 1.64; 1.68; 1.66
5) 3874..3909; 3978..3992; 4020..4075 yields -0.63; 1.75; 1.51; 1.61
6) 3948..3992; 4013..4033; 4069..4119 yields 0.81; 1.77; 1.62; 1.7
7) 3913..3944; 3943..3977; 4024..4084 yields -3.48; 1.65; 1.5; 1.61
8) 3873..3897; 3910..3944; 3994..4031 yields 2.05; 1.81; 1.64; 1.76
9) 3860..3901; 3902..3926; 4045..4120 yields 1.81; 1.82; 1.56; 1.78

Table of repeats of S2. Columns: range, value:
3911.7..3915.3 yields 1.64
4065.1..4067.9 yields 1.43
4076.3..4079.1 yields 1.35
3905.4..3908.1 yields 1.6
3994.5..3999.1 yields 2.27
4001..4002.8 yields 1.63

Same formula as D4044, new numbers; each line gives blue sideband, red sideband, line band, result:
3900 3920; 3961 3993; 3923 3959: 0.03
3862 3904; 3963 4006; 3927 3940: 0.08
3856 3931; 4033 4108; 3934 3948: 0.03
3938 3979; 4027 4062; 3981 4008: -0.03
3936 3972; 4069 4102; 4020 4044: 0.07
